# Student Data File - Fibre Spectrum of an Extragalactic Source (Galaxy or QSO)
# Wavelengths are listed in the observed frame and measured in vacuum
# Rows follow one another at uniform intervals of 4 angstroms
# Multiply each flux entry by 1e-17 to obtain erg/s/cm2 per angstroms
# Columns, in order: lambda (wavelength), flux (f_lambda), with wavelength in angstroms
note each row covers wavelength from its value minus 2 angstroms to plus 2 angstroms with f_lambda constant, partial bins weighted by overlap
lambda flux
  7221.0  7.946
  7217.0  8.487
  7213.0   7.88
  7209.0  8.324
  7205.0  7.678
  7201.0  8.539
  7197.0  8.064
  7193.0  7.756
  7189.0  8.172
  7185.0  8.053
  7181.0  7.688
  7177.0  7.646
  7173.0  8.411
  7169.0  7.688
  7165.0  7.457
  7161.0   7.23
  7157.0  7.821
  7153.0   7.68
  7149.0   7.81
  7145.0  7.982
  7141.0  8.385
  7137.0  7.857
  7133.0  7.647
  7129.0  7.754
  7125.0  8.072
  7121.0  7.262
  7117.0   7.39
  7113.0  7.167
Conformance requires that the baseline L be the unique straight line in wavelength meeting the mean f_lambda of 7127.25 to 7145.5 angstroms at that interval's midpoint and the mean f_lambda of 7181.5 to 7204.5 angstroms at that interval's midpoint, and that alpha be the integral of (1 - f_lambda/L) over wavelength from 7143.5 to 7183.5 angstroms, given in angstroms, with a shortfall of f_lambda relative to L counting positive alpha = 1.2 angstroms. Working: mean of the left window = 7.92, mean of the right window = 8.06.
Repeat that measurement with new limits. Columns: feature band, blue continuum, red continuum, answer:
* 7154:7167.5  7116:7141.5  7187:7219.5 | 0.6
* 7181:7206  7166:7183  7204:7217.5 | -0.2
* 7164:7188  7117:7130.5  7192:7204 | 0.4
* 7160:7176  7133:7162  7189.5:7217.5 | 0.4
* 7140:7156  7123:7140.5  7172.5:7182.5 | -0.1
